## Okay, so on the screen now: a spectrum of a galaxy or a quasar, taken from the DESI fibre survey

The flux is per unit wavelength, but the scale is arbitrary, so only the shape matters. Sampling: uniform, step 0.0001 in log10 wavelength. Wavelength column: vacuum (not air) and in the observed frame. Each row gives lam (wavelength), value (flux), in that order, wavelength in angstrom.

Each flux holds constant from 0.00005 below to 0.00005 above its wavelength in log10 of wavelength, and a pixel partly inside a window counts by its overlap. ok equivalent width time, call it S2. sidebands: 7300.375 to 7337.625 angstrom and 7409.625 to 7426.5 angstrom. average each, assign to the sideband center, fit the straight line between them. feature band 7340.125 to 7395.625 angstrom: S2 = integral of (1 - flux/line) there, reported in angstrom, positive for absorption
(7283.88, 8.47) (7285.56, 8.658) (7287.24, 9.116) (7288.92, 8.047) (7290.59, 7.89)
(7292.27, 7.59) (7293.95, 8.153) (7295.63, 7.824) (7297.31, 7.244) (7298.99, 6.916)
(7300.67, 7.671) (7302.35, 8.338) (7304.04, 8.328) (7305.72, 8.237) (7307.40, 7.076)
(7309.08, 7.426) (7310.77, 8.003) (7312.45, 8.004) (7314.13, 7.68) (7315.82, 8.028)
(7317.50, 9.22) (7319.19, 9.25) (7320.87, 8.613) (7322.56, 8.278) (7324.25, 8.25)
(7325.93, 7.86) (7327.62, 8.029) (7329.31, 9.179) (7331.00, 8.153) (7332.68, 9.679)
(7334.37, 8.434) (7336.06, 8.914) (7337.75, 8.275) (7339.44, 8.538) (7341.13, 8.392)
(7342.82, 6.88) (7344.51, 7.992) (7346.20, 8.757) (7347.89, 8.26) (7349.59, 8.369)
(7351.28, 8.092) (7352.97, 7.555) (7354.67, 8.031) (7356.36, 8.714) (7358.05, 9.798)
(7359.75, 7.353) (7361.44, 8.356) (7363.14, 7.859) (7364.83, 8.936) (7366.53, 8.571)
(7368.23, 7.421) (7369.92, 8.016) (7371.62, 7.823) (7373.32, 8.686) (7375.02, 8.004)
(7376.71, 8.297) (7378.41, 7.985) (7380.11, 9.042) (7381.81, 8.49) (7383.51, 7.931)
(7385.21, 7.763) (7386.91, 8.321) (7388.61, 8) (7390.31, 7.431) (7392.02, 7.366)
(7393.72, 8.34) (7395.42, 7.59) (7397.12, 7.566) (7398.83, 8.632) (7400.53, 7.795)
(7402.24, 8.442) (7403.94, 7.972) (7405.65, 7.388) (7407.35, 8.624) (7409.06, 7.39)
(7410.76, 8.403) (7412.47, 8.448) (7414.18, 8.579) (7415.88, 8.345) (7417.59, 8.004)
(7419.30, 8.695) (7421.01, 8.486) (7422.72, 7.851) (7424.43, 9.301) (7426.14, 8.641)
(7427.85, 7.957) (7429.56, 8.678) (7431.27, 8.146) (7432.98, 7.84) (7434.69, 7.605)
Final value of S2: 1.6 angstrom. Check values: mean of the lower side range 8.31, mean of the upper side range 8.45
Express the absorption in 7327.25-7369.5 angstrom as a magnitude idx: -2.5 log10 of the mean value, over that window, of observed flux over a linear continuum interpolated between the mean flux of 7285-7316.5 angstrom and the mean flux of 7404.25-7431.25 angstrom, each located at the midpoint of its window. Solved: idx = -0.037 mag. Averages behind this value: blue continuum 7.9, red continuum 8.31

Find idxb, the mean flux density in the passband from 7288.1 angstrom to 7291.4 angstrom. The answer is 7.99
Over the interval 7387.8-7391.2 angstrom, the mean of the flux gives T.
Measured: 7.69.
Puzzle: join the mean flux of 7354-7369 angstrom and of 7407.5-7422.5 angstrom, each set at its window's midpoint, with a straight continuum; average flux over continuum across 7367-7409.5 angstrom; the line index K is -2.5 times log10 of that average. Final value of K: 0.04 mag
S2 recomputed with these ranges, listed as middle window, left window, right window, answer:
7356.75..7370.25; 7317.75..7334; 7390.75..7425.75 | 0.1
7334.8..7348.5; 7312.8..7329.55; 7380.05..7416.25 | 0.1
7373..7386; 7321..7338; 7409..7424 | 0.2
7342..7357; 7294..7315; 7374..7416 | -0.3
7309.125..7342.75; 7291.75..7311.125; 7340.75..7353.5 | -2.2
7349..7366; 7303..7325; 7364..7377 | -0.2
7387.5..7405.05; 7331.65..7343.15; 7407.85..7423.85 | 0.9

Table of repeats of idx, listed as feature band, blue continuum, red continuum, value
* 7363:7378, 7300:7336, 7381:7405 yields -0.02 mag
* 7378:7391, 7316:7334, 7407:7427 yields 0.04 mag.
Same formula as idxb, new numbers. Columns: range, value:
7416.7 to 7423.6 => 8.25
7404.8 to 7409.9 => 7.8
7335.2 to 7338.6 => 8.59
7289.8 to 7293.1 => 7.74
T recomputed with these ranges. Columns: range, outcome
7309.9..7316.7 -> 7.93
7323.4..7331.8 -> 8.29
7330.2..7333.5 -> 8.94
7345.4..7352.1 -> 8.36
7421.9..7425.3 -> 8.58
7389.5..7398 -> 7.66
